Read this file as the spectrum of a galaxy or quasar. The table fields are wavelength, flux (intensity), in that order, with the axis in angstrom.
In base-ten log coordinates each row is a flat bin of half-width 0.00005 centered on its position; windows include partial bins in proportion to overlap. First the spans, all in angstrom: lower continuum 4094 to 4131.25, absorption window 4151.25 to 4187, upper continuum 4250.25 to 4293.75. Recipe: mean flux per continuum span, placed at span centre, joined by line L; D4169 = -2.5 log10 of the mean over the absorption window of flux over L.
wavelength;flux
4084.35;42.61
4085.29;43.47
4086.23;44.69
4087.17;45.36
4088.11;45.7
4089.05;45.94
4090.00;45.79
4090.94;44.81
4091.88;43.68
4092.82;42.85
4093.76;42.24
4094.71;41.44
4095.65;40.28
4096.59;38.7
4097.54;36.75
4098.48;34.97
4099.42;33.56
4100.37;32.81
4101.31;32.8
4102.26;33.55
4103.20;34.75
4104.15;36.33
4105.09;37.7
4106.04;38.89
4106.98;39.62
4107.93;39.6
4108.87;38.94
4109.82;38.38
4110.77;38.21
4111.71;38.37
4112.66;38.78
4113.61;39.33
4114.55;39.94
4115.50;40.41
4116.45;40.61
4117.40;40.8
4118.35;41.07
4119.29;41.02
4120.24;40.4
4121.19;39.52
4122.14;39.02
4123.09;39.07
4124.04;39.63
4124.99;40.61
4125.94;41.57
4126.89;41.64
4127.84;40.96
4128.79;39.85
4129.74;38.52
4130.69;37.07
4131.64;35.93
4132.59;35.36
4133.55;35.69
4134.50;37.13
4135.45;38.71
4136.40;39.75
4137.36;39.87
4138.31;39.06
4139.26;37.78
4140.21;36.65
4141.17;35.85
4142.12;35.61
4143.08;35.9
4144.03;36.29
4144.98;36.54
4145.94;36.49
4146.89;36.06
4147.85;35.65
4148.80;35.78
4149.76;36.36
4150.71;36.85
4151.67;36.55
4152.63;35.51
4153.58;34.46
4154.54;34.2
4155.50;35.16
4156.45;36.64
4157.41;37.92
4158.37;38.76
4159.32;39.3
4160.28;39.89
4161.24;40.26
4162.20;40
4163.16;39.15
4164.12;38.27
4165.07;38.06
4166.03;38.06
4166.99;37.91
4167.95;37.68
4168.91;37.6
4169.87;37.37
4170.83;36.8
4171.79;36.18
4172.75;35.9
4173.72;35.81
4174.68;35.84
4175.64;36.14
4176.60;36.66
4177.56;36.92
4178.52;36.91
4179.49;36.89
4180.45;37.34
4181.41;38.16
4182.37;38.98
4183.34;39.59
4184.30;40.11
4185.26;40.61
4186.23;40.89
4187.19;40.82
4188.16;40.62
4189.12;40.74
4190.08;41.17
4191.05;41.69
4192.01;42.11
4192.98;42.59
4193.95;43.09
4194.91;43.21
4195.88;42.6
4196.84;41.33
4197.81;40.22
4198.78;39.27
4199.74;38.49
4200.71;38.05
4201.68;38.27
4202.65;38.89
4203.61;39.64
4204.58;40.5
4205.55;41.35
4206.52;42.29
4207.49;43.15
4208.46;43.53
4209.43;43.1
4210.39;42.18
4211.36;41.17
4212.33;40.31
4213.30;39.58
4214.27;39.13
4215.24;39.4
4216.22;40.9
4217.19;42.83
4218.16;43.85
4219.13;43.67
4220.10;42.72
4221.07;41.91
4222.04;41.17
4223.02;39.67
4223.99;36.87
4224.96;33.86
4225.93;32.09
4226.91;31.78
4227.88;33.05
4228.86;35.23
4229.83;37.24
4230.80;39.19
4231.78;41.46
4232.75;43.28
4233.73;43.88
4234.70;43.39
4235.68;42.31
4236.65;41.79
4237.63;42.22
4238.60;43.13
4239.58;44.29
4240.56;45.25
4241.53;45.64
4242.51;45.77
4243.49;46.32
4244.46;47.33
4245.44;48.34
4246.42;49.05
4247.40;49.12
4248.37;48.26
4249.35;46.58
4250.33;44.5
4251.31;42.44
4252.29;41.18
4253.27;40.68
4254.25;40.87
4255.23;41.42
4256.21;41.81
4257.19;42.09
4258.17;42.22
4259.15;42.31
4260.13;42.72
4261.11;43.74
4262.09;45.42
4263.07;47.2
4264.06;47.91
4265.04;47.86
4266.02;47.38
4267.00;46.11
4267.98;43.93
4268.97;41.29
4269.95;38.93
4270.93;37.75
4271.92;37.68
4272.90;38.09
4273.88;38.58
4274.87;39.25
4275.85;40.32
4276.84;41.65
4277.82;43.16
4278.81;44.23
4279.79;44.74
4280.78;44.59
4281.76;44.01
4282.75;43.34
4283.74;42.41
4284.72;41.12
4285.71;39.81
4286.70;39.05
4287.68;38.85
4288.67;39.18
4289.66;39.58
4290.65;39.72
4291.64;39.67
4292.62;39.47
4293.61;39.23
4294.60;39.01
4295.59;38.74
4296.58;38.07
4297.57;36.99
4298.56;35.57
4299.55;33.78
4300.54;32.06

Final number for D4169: 0.06 mag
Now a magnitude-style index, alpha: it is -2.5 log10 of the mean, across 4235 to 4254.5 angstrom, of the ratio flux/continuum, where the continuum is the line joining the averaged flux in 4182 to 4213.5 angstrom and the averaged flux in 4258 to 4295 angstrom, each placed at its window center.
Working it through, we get -0.08 mag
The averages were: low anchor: 40.9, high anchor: 41.9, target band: 44.8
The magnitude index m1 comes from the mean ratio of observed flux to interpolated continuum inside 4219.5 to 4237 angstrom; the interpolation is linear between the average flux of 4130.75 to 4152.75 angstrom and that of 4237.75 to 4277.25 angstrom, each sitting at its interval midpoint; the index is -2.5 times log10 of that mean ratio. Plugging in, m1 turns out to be 0.079 mag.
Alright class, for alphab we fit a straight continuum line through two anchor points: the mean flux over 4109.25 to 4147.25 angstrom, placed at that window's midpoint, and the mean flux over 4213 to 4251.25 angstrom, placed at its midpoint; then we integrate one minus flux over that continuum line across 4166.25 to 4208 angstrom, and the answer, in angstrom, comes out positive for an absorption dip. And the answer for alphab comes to 1.2 angstrom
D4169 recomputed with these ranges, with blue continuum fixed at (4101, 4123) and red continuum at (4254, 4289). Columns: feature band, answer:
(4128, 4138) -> 0.03 mag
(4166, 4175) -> 0.09 mag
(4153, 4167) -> 0.05 mag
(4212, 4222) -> -0.01 mag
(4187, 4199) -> -0.03 mag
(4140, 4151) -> 0.09 mag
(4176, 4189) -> 0.04 mag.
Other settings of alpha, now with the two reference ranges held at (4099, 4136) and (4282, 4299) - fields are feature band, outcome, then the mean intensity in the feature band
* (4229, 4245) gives -0.11 mag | 43.1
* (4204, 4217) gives -0.06 mag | 41.3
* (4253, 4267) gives -0.12 mag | 44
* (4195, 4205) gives -0.03 mag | 39.9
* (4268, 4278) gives -0.01 mag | 39.8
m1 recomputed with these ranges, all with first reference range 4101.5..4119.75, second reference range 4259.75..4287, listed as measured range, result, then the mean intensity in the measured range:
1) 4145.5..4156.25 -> 0.11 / 35.8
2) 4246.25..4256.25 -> -0.05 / 44.1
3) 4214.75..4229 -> 0.07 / 38.7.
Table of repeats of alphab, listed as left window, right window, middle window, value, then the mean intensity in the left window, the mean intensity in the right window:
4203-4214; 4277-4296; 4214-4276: -1.3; 41.5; 41.1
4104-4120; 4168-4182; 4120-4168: 0.3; 39.4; 36.8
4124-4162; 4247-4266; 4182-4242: 1.3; 37.5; 44.2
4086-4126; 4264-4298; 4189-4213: -0.4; 39.7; 41.1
